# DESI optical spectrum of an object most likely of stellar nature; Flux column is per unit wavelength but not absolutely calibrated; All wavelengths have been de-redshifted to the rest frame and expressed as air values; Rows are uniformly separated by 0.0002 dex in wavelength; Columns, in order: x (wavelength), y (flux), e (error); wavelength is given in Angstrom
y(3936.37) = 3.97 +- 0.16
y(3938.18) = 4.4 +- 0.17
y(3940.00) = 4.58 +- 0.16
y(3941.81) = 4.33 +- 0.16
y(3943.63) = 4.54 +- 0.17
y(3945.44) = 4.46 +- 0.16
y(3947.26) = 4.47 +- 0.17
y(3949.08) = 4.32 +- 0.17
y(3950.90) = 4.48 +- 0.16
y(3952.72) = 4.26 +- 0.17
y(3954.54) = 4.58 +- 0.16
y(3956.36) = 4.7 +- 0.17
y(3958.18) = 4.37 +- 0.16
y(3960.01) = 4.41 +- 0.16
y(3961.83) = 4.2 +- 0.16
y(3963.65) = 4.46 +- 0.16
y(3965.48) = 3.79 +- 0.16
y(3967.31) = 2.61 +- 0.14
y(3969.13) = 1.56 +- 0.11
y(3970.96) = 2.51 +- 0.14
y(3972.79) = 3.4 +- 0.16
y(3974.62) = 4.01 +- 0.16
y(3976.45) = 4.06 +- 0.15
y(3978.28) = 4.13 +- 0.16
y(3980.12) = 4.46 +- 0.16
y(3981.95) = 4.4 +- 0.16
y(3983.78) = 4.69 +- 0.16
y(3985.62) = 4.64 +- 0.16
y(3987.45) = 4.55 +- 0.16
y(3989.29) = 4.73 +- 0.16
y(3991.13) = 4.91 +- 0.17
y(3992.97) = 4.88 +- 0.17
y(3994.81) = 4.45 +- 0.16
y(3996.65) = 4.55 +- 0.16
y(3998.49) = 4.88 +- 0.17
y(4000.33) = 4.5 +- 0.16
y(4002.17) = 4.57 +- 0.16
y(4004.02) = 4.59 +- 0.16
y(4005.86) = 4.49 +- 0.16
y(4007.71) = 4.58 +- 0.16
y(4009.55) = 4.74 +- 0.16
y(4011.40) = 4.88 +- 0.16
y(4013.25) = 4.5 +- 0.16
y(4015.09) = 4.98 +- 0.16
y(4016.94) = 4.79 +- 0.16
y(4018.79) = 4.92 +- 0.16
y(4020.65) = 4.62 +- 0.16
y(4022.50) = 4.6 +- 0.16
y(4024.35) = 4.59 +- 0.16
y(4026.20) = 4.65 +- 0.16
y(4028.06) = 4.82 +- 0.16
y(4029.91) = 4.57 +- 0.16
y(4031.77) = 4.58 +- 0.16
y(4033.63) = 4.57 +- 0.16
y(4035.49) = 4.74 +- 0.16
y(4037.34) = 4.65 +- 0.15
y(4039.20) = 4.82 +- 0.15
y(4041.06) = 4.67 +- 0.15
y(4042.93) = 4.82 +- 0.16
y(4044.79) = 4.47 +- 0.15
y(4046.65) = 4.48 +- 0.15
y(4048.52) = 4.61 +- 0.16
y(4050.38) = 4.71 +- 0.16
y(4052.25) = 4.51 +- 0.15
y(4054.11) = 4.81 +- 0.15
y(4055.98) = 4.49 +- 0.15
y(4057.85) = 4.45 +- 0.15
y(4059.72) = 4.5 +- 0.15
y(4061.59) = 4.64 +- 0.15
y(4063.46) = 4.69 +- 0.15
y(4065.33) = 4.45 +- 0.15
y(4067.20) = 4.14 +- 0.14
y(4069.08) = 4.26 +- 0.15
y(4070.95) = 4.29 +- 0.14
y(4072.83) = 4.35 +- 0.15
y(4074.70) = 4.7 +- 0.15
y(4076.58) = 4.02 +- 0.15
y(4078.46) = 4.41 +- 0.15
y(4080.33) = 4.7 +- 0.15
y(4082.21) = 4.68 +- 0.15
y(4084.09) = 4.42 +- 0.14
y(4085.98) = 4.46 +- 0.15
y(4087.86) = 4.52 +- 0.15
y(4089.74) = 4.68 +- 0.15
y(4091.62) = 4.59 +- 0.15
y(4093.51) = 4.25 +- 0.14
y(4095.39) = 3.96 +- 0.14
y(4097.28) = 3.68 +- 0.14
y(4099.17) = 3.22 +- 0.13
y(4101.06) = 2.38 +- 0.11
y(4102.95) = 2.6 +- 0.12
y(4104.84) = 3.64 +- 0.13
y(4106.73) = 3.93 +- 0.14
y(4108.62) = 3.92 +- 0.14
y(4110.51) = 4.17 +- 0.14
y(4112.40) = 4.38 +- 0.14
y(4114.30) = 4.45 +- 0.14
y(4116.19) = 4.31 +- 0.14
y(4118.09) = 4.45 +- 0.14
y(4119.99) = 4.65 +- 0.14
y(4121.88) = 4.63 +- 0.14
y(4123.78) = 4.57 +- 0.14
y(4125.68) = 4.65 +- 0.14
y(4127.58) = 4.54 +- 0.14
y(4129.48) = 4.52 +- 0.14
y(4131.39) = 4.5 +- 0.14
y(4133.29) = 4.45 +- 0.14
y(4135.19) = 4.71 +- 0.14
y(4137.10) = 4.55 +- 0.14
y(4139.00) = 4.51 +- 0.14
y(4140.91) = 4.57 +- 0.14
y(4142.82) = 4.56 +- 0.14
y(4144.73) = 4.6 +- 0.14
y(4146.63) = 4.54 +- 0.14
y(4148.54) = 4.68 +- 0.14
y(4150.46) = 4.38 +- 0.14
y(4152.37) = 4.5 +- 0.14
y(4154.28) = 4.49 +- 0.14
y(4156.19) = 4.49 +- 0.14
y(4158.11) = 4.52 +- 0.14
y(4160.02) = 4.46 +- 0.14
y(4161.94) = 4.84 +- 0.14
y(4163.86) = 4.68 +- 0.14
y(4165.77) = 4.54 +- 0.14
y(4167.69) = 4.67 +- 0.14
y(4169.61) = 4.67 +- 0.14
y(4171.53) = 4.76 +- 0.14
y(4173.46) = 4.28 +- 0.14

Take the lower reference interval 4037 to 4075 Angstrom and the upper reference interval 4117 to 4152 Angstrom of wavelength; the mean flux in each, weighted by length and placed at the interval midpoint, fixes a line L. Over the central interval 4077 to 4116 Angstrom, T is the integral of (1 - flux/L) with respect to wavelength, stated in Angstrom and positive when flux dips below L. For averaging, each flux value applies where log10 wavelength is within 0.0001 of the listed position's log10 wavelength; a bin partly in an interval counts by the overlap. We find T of 4.2 Angstrom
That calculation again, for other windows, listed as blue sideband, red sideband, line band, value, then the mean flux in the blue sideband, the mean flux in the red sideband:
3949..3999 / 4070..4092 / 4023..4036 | -0.9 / 4.17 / 4.48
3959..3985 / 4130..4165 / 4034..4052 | -2.5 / 3.78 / 4.56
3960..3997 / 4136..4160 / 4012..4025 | -1.7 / 4.05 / 4.53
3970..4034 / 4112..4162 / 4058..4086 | 0.5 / 4.51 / 4.53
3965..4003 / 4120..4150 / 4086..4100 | 0.9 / 4.11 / 4.57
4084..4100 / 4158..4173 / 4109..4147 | -0.8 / 4.19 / 4.64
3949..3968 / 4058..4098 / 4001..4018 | -1.5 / 4.21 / 4.4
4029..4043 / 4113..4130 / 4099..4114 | 3.2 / 4.67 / 4.53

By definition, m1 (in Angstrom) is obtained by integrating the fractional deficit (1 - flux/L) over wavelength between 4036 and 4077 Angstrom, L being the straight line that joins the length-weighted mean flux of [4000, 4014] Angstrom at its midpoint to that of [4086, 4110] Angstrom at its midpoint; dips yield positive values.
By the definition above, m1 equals -3.5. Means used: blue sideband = 4.61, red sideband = 3.81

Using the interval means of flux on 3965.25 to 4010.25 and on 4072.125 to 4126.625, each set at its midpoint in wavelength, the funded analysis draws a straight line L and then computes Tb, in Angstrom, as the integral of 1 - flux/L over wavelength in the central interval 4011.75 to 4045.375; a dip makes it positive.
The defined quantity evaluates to -4.0 Angstrom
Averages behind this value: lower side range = 4.19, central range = 4.69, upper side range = 4.18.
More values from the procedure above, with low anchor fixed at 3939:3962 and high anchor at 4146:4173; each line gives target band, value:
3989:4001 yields -0.6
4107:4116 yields 0.7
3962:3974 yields 3.5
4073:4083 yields 0.1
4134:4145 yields 0.0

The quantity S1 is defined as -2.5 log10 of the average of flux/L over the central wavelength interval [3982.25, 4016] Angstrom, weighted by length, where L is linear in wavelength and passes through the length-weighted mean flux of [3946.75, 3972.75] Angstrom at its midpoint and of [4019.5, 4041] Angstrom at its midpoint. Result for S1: -0.086 mag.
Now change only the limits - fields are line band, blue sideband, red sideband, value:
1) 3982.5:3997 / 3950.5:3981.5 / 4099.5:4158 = -0.18 mag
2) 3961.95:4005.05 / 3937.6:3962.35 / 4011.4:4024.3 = 0.11 mag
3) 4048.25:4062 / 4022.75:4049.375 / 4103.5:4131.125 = 0.00 mag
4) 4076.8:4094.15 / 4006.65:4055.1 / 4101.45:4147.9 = -0.01 mag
